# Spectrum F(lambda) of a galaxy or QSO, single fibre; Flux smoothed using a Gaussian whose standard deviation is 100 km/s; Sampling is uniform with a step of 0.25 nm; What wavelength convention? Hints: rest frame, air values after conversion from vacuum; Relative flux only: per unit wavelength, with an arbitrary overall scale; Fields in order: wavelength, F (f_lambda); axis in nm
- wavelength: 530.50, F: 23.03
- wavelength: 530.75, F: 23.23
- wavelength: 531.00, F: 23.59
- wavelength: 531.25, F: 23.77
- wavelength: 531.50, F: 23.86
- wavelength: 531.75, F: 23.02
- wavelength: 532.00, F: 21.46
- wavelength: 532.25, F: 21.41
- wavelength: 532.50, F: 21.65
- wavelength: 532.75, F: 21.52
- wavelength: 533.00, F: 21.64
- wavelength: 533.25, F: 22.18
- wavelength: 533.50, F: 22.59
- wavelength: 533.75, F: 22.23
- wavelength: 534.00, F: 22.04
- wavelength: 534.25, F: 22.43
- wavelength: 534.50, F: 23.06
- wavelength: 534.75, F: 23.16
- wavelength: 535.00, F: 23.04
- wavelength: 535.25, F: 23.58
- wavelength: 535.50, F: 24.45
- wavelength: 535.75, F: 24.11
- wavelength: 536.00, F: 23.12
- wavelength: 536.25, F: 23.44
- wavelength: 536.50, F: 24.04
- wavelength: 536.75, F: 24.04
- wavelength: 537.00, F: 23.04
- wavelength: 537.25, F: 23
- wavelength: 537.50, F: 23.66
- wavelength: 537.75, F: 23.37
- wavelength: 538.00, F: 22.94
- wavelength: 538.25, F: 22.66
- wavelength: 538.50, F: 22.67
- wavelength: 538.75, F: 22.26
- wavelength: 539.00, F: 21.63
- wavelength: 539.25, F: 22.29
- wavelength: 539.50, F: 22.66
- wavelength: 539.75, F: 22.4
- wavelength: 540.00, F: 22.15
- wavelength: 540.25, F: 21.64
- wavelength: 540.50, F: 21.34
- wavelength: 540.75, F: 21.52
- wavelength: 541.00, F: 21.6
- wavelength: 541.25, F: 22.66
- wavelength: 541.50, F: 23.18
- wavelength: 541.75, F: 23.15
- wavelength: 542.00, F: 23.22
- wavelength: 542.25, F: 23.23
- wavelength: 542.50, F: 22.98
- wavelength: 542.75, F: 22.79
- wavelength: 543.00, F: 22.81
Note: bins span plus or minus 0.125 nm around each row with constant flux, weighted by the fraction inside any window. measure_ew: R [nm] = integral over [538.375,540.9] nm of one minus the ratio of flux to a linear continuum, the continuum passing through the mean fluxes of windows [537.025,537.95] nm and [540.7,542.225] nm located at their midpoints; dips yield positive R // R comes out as 0.10 nm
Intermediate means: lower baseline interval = 23.3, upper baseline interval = 22.7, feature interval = 22.1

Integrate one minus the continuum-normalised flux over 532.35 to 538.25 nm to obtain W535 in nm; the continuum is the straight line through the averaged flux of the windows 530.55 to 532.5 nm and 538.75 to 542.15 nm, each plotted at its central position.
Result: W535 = -0.10 nm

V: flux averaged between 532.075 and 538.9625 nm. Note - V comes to 22.8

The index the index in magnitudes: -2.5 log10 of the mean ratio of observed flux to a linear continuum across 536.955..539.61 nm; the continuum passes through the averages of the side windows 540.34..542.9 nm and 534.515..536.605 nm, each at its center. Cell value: 0.02 mag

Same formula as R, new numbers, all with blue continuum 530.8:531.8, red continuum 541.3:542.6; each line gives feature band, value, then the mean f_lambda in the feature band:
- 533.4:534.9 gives 0.06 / 22.6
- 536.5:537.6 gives -0.01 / 23.5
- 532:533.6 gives 0.12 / 21.8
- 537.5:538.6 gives 0.01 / 23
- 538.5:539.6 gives 0.05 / 22.3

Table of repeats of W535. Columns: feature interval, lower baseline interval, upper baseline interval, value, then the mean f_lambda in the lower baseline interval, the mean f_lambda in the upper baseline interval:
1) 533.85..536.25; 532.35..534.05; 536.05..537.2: -0.04 nm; 22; 23.6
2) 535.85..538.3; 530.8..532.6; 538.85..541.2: -0.13 nm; 22.7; 21.9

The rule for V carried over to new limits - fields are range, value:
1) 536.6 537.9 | 23.4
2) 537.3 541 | 22.4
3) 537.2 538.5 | 23.1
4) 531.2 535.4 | 22.5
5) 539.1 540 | 22.4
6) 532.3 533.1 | 21.6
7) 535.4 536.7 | 23.8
